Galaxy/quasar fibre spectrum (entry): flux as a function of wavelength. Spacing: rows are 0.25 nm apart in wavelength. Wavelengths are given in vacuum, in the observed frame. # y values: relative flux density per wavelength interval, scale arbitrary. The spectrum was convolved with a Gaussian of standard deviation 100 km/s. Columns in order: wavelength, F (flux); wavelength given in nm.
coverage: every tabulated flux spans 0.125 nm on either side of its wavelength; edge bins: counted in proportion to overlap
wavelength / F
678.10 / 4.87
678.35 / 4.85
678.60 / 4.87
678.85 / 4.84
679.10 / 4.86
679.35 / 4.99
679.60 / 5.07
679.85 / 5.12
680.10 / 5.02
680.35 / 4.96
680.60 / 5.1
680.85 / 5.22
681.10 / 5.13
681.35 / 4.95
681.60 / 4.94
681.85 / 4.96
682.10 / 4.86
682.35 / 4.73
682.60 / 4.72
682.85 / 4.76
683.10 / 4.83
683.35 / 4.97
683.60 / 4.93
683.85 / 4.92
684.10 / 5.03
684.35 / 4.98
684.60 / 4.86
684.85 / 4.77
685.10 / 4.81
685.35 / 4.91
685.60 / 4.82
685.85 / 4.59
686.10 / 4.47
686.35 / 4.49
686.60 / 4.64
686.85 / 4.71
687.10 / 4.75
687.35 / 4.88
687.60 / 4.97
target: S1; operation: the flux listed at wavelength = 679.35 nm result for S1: 4.99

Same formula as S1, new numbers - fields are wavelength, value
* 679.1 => 4.86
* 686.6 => 4.64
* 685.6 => 4.82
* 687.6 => 4.97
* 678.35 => 4.85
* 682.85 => 4.76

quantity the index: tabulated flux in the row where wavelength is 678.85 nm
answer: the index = 4.84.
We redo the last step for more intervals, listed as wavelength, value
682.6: 4.72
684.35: 4.98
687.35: 4.88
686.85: 4.71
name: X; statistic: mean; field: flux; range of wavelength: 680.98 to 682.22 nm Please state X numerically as 4.97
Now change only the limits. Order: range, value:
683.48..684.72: 4.94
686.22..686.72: 4.56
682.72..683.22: 4.79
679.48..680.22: 5.07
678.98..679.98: 5.01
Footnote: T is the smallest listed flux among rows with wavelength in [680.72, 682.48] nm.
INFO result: 4.73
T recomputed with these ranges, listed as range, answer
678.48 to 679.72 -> 4.84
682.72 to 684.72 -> 4.76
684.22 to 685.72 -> 4.77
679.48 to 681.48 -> 4.95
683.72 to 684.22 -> 4.92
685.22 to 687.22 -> 4.47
